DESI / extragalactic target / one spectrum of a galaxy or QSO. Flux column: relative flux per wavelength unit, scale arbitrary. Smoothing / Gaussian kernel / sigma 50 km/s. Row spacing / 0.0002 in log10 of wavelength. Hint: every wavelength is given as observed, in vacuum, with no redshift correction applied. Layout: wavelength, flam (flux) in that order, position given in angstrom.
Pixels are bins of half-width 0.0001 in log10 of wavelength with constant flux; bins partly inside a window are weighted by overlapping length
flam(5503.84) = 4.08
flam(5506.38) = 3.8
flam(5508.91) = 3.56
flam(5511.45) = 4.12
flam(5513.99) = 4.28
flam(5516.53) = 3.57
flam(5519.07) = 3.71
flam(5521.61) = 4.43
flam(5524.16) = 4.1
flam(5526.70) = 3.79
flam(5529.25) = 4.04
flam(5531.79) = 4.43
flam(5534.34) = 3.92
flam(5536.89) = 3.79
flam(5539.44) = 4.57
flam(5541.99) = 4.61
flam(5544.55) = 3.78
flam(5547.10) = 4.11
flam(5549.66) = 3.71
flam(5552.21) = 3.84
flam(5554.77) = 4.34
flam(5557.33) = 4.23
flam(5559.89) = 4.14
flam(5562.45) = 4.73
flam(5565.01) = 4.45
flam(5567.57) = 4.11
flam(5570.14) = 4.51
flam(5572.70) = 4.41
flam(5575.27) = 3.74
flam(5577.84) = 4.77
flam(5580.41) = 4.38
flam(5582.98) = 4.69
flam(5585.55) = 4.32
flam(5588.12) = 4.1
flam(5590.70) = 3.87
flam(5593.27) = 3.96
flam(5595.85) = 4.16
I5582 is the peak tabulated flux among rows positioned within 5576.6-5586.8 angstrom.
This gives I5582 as 4.77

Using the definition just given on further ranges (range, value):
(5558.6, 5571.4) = 4.73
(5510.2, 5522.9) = 4.43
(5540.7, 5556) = 4.61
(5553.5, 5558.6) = 4.34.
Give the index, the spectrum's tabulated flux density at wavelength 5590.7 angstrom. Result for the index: 3.87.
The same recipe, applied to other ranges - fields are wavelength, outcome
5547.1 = 4.11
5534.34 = 3.92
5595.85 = 4.16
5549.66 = 3.71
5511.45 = 4.12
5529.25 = 4.04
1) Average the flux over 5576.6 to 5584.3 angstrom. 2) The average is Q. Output 4.61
